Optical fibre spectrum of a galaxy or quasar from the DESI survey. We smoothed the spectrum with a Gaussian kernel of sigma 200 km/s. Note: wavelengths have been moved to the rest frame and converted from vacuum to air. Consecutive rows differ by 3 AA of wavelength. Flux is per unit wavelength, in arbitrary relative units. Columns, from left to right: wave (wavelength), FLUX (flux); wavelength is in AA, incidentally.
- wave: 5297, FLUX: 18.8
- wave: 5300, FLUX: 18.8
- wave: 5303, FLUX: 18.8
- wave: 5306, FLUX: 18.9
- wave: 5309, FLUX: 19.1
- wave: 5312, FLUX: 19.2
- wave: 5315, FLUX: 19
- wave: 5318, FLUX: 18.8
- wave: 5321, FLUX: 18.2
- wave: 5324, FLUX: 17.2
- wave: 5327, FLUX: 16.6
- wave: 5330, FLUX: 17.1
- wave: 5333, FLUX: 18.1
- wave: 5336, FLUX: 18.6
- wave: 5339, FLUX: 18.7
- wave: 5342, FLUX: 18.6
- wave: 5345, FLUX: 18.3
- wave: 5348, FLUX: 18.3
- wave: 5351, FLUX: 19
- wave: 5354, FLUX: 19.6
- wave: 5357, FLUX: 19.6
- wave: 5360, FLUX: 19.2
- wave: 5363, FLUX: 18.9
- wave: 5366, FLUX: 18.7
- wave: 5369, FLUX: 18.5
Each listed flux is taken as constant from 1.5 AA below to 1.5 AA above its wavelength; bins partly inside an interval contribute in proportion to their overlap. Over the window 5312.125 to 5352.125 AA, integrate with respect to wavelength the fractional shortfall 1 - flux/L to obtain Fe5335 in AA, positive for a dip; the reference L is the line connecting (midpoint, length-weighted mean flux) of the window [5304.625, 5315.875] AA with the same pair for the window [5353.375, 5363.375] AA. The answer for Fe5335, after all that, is 2.0 AA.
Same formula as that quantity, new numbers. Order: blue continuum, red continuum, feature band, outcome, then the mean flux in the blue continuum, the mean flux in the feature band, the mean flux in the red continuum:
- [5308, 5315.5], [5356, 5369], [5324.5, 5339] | 1.1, 19.1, 17.7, 19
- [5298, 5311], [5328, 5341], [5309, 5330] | 0.4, 18.9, 18.2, 18.1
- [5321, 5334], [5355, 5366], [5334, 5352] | -0.4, 17.3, 18.6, 19.2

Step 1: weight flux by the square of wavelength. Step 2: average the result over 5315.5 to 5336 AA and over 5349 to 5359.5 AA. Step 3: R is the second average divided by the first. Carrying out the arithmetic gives 1.10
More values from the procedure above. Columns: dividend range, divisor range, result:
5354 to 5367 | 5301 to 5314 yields 1.03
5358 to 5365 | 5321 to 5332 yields 1.12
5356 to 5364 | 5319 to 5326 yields 1.10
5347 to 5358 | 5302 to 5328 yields 1.05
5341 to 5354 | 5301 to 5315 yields 1.00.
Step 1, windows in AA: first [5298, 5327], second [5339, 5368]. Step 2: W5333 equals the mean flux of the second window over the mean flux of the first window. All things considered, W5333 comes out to 1.0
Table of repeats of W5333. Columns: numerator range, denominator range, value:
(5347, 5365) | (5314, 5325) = 1.04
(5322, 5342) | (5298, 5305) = 0.95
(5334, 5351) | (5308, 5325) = 1.00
